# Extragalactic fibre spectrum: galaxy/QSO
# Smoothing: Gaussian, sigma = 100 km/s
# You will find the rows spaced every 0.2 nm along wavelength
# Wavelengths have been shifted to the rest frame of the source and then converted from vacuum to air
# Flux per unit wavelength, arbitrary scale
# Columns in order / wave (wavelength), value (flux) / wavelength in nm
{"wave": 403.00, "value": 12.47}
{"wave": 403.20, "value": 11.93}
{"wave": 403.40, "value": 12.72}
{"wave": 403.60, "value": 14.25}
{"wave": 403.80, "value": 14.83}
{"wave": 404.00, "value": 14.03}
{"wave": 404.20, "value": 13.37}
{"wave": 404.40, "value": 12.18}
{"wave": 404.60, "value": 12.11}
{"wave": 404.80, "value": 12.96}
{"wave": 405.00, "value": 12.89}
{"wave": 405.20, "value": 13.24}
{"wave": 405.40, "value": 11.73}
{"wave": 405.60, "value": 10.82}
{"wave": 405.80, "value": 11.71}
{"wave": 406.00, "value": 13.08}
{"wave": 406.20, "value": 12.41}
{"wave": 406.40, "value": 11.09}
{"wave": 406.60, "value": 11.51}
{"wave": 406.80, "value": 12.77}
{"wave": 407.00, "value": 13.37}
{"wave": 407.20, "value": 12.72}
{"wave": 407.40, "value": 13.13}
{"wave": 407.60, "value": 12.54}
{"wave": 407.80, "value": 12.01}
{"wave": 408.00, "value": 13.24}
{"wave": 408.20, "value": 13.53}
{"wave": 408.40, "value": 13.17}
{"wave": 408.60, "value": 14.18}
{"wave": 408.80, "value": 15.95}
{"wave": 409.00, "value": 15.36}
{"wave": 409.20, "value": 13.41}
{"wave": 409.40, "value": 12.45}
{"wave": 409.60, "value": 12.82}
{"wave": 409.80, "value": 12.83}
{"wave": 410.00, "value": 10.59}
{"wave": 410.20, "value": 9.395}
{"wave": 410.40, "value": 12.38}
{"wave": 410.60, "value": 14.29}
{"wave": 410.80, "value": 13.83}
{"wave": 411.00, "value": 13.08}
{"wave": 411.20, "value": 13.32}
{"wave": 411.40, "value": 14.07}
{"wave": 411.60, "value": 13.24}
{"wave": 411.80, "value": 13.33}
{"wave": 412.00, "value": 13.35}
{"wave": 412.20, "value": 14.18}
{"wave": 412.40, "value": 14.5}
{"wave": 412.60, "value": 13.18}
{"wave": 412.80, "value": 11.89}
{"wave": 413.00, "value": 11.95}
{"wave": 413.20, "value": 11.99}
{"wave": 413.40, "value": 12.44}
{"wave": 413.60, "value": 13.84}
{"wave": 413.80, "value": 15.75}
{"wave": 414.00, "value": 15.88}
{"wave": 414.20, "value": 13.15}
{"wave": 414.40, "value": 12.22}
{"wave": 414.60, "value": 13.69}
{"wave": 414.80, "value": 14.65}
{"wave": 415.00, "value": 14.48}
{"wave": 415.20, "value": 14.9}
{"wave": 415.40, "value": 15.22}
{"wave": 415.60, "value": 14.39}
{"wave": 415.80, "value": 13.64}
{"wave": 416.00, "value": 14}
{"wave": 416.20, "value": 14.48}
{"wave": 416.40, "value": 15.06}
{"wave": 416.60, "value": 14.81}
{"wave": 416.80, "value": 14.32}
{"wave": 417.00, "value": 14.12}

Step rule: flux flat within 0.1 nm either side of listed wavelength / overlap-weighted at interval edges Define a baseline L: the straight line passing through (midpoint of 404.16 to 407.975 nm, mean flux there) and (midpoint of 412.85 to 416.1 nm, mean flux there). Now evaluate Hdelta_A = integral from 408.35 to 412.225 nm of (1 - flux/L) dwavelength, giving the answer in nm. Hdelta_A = -0.03 nm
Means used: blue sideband 12.4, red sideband 13.9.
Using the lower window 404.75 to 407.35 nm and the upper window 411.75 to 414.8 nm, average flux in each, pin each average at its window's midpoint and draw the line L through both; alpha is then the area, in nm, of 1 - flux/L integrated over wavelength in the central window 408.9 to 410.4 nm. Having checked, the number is 0.06 nm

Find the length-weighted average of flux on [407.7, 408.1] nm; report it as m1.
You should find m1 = 12.6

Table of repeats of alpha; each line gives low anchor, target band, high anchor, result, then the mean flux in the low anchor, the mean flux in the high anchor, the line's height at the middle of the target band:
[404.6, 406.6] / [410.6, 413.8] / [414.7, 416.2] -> 0.09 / 12.2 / 14.5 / 13.7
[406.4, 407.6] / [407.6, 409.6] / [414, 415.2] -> -0.12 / 12.6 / 13.9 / 12.8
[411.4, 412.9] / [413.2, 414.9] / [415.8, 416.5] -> 0.01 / 13.4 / 14.4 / 13.9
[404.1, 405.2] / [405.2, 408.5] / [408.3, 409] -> 0.31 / 12.8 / 14.6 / 13.7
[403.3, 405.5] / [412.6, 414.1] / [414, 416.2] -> 0.06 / 13.1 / 14.1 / 14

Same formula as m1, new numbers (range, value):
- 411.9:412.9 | 13.4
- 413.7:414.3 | 14.9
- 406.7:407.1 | 13.1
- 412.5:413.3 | 12.3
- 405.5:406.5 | 11.8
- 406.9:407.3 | 13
